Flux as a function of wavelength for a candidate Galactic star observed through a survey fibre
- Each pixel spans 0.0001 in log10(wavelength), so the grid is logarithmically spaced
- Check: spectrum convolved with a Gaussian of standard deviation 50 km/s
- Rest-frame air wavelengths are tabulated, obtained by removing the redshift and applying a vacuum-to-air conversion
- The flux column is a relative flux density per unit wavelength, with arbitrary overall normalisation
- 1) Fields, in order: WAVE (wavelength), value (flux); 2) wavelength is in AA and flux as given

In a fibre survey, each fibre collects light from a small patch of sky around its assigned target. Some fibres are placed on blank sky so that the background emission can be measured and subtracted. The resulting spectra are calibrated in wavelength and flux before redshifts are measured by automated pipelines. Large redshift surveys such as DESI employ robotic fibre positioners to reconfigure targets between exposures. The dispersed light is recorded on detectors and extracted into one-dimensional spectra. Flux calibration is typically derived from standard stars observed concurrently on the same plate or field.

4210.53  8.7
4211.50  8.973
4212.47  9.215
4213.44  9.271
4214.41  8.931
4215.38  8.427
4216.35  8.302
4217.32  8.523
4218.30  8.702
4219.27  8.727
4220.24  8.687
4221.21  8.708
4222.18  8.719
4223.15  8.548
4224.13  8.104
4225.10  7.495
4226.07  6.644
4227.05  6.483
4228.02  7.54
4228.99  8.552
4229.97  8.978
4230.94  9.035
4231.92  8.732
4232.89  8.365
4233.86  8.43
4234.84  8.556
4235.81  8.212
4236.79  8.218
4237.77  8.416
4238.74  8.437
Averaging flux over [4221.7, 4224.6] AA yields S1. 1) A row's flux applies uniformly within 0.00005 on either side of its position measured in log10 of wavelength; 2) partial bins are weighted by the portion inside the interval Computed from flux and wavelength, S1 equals 8.44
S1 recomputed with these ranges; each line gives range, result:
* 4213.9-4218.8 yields 8.57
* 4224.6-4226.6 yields 7.06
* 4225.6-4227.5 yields 6.54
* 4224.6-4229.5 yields 7.35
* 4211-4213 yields 9.09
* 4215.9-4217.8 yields 8.42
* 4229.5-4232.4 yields 8.91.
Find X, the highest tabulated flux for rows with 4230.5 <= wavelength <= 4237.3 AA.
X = 9.035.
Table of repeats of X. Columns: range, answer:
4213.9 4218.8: 8.931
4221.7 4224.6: 8.719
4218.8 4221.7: 8.727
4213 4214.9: 9.271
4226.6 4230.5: 8.978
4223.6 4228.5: 8.104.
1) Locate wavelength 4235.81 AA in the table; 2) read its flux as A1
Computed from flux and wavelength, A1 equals 8.212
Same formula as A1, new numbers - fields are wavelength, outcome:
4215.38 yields 8.427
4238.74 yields 8.437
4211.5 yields 8.973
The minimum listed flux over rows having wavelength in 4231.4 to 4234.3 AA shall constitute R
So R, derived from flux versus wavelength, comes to 8.365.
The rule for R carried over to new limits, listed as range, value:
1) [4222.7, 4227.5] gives 6.483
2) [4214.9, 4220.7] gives 8.302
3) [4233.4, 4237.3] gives 8.212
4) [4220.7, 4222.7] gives 8.708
